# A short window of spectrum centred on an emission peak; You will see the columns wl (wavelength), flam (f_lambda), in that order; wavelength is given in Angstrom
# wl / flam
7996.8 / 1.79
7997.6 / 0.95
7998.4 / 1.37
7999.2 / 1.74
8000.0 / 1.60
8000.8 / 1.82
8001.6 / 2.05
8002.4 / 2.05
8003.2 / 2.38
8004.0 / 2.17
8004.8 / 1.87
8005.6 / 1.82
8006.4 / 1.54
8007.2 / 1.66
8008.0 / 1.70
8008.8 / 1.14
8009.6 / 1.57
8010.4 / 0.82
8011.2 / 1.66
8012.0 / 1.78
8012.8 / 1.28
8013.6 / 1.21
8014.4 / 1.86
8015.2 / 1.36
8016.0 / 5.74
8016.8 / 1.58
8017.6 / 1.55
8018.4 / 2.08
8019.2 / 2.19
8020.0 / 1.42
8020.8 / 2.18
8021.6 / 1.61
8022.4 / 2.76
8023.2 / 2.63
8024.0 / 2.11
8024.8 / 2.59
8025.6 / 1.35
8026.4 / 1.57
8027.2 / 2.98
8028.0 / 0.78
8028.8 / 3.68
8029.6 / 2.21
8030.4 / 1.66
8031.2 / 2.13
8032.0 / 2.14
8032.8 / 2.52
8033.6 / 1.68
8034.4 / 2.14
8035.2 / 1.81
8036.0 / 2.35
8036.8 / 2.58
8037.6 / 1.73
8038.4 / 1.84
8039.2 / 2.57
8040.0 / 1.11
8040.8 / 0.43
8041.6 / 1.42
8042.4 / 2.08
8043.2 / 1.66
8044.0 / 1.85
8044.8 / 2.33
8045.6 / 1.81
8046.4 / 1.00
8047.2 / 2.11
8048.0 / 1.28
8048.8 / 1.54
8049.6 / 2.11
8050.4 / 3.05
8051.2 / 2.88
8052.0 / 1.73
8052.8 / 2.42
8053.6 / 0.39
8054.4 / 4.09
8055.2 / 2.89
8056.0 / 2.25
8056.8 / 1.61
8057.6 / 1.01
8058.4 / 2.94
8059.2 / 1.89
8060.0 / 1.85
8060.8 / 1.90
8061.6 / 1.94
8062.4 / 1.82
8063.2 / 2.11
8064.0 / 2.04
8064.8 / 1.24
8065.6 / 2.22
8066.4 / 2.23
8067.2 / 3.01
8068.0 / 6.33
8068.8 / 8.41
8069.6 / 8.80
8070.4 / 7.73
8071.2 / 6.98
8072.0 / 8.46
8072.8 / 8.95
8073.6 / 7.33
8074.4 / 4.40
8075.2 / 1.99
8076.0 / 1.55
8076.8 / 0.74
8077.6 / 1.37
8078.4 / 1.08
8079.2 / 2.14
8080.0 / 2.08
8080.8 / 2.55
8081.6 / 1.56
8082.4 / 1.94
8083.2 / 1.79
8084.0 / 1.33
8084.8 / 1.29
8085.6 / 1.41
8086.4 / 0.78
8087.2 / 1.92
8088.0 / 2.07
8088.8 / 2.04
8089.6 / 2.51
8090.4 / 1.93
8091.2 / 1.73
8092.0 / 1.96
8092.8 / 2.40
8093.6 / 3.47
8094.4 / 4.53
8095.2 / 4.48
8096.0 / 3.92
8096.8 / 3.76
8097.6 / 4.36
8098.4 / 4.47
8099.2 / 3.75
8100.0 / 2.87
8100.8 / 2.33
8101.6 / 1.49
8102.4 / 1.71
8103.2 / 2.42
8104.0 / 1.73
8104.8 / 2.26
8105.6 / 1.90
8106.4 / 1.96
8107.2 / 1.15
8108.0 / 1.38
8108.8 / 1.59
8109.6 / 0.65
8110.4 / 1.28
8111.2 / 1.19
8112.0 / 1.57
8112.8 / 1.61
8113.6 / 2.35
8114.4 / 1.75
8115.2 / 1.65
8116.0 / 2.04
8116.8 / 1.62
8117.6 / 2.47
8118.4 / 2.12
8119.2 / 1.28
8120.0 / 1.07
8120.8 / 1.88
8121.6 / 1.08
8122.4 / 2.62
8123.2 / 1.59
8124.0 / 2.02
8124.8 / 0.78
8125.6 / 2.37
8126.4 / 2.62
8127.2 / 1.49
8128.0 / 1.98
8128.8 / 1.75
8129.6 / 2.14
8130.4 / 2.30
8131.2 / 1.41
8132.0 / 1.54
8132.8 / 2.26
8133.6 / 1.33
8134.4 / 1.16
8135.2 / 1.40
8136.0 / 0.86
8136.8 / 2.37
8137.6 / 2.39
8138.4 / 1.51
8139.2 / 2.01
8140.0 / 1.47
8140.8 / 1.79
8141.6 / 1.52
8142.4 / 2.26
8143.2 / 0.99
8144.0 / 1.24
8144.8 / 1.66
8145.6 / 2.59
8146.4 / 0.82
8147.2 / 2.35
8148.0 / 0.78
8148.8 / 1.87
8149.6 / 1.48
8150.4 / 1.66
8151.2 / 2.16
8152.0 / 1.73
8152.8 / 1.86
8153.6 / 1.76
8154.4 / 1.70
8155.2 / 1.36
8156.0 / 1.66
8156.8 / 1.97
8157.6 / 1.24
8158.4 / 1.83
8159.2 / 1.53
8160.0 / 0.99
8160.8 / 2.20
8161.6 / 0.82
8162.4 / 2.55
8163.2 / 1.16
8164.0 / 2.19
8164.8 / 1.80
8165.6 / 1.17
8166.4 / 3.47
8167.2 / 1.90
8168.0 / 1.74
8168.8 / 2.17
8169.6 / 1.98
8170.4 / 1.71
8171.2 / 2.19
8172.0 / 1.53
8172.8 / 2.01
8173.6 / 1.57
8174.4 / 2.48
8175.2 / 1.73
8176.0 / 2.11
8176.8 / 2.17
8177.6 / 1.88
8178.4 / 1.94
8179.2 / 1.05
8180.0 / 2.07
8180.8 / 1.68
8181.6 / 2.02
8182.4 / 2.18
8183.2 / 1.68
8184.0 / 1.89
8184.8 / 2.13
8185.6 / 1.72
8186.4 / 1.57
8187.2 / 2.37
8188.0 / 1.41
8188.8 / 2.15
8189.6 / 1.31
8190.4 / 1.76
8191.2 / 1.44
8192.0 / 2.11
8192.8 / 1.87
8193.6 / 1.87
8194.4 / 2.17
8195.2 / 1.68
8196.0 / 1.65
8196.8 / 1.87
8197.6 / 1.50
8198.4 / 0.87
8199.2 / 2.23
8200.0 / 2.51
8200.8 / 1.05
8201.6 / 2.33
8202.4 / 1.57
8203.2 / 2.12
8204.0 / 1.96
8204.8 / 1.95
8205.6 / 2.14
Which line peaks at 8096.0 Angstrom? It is [N II] 6583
